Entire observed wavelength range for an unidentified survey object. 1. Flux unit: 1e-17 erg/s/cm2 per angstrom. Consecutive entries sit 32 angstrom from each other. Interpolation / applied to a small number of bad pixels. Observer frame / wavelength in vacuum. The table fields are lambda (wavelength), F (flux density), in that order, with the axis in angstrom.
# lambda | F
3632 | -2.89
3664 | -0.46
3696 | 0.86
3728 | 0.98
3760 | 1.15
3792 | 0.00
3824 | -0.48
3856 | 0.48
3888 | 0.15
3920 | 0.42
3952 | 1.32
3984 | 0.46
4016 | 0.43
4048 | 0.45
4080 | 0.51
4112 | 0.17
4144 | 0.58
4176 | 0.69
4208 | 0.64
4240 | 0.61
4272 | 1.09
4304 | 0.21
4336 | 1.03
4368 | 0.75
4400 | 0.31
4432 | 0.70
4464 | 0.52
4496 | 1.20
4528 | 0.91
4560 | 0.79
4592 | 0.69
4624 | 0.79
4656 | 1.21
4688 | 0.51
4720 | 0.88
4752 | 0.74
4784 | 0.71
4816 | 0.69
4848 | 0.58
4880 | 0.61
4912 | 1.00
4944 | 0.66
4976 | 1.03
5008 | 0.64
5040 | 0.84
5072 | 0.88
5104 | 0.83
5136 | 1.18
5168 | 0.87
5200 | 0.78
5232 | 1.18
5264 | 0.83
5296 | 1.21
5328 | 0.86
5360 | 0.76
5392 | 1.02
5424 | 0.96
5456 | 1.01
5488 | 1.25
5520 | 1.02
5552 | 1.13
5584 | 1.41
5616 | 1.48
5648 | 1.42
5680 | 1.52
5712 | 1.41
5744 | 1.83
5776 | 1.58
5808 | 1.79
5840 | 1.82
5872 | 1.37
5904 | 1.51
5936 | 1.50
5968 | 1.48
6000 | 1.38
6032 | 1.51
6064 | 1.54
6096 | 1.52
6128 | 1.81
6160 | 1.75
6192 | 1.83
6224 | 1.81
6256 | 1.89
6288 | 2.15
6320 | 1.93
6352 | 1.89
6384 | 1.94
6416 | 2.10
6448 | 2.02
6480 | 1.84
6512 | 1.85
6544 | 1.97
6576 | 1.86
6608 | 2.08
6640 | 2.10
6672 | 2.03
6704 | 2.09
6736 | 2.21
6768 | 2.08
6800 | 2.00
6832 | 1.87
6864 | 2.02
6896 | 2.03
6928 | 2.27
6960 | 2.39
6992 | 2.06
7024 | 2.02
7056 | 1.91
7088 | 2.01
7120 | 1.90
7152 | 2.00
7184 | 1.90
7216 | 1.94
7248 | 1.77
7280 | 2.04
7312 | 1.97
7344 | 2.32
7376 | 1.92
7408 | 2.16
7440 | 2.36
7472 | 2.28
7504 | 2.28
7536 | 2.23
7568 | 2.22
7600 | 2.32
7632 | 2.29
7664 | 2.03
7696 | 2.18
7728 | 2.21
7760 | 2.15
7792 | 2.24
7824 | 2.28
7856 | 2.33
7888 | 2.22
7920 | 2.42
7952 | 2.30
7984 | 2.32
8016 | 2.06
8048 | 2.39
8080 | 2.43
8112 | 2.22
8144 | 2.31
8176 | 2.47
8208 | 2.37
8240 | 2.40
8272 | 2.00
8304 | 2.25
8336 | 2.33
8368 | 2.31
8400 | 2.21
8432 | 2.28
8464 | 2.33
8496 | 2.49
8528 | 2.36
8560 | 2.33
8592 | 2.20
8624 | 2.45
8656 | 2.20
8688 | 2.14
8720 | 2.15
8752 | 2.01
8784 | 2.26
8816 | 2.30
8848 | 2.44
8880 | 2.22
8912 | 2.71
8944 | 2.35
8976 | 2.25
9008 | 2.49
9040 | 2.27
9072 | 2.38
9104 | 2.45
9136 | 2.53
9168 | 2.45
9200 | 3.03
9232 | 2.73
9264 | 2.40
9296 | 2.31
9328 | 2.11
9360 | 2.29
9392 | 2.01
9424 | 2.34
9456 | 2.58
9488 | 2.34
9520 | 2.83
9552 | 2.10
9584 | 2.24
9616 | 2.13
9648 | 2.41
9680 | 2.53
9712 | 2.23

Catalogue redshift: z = 0.402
